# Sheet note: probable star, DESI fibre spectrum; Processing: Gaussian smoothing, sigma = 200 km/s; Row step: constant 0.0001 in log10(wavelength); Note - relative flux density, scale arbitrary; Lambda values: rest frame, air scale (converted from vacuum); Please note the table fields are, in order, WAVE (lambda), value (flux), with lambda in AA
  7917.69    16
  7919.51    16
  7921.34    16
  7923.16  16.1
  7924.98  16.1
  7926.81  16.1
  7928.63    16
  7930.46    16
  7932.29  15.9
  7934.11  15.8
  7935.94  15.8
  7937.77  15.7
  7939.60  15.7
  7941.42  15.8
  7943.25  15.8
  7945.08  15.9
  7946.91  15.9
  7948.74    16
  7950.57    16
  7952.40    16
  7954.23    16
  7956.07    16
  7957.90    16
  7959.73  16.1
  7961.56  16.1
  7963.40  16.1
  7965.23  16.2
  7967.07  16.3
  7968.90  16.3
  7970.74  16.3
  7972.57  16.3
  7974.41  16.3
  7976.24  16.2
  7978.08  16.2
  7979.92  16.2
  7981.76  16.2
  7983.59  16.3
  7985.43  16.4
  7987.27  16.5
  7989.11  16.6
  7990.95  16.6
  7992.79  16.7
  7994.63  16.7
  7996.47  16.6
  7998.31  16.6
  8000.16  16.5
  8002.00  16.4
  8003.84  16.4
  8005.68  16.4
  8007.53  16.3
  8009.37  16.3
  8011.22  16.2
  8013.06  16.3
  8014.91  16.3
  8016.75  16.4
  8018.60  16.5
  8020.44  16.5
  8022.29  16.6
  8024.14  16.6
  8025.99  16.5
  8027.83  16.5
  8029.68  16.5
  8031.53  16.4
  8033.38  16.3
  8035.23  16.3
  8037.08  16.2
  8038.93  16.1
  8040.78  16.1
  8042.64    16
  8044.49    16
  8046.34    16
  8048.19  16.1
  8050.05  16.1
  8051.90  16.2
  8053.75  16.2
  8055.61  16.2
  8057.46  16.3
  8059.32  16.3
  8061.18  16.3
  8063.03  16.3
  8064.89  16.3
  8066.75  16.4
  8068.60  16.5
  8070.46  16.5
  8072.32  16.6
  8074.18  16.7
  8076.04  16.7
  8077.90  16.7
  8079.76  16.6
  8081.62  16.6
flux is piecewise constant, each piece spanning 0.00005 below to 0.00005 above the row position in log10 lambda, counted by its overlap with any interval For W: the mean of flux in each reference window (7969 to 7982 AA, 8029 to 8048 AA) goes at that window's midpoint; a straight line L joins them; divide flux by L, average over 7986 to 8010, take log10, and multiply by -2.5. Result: -0.02 mag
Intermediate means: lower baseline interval 16.2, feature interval 16.5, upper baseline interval 16.2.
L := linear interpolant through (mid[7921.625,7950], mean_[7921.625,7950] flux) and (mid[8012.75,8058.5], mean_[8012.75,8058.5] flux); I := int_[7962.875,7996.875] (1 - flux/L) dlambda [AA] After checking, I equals -0.6 AA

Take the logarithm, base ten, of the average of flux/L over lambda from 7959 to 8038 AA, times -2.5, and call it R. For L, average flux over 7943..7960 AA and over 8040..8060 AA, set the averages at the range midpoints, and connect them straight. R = -0.02 mag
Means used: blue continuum 16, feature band 16.4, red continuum 16.1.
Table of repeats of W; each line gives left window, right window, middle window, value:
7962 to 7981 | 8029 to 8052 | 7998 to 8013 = -0.011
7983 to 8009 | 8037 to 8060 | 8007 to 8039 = -0.005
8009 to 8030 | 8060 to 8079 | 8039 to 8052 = 0.027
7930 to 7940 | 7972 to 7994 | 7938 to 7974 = 0.001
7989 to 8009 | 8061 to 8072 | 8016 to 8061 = 0.011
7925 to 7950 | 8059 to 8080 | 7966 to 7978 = -0.015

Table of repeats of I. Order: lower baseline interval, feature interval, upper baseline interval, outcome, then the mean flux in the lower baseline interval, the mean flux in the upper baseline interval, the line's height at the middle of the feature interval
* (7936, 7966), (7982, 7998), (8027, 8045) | -0.45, 16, 16.2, 16.1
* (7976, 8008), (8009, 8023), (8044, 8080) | 0.02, 16.4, 16.4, 16.4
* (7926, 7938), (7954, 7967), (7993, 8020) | 0.02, 15.9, 16.4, 16.1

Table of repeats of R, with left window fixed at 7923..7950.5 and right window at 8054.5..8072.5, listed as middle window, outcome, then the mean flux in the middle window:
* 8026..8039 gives -0.01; 16.4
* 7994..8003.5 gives -0.03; 16.5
